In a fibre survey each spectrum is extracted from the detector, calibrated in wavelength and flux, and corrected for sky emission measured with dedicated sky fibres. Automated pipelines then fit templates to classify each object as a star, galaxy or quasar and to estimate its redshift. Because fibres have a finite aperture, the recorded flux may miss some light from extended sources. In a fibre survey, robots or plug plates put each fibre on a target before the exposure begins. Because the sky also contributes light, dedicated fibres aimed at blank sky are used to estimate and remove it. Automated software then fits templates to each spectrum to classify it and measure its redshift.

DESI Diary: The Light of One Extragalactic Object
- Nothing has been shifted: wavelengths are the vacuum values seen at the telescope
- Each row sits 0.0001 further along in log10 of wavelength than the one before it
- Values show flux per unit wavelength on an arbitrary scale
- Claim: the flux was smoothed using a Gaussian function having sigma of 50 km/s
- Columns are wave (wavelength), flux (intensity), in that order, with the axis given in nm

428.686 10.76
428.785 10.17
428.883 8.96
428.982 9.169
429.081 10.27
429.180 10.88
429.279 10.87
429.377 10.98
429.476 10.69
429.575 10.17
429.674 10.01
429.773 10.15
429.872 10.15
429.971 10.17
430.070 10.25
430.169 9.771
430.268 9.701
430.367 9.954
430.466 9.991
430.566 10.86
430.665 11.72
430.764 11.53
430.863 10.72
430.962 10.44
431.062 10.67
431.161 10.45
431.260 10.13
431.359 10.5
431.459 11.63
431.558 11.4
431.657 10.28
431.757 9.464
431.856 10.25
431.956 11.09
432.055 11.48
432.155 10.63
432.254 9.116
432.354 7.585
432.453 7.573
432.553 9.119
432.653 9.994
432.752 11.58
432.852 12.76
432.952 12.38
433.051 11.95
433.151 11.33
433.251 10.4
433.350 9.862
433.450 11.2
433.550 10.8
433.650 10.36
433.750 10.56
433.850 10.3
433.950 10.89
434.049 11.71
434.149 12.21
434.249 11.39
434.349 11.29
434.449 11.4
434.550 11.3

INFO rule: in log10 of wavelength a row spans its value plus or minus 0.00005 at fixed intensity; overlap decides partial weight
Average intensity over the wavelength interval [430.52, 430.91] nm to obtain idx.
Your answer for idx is 11.2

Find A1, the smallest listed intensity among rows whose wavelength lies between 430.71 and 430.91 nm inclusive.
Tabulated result 10.72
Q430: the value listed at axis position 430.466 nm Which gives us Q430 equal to 9.991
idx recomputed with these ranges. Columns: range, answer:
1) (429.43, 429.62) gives 10.4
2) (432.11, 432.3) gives 9.9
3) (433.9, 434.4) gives 11.5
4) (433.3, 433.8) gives 10.6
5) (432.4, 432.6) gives 8.33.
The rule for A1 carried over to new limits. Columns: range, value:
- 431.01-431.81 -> 9.464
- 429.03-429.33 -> 10.27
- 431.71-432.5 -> 7.573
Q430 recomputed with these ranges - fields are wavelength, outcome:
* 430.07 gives 10.25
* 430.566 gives 10.86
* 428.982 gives 9.169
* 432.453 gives 7.573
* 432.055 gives 11.48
